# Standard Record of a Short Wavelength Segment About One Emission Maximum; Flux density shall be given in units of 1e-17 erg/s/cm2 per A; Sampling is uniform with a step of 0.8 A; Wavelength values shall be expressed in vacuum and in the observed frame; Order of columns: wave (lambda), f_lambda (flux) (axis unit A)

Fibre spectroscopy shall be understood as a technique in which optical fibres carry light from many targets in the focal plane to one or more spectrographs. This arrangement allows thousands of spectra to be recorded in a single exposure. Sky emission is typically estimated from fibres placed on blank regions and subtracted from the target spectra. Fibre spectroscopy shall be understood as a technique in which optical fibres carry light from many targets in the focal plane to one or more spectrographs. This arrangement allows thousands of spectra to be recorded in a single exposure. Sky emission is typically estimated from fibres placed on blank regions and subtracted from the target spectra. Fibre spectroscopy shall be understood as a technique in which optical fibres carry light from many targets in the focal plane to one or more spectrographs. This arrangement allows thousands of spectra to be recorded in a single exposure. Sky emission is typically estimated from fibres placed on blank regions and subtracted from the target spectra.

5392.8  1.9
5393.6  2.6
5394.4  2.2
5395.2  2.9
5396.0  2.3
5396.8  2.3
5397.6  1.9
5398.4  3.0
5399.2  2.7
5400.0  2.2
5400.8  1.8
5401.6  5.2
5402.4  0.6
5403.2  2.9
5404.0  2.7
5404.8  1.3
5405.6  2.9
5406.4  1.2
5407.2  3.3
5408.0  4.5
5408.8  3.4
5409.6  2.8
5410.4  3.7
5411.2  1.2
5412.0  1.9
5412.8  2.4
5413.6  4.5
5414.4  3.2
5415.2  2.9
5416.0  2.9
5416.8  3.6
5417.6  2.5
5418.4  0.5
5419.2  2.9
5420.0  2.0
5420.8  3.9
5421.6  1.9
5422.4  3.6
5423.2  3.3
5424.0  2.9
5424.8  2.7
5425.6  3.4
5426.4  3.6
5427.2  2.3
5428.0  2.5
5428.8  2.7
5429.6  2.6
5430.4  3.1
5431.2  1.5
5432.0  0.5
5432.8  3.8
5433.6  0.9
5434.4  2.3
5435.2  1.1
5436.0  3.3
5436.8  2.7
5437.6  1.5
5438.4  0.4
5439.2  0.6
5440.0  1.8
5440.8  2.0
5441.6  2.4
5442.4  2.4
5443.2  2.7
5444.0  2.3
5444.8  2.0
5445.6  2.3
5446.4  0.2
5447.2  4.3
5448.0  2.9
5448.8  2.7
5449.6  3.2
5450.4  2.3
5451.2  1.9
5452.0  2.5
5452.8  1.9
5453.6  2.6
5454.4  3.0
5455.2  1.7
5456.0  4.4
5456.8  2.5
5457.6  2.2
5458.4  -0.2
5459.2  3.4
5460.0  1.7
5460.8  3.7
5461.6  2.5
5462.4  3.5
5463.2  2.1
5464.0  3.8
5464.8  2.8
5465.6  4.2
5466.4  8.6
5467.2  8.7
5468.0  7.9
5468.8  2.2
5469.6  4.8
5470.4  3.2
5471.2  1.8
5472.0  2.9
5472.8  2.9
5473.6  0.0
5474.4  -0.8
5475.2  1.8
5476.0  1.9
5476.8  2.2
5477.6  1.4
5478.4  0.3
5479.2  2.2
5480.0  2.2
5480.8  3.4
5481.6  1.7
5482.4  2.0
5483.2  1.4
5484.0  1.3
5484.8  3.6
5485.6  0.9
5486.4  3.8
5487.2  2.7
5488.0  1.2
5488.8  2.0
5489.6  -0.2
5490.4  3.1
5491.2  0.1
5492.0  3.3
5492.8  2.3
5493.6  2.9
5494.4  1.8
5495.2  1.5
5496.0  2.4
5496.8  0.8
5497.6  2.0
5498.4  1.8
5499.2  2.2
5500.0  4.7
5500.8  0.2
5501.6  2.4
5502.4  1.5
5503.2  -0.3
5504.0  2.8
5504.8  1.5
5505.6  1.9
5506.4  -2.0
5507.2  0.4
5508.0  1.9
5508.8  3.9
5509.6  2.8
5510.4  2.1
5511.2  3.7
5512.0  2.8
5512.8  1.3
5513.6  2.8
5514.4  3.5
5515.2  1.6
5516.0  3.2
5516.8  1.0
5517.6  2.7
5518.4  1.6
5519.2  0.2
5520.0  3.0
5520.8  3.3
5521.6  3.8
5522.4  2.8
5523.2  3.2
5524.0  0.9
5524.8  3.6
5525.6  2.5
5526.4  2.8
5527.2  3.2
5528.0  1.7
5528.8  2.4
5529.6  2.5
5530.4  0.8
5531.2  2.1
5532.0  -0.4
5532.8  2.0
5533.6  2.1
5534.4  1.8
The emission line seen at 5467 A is [O III]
